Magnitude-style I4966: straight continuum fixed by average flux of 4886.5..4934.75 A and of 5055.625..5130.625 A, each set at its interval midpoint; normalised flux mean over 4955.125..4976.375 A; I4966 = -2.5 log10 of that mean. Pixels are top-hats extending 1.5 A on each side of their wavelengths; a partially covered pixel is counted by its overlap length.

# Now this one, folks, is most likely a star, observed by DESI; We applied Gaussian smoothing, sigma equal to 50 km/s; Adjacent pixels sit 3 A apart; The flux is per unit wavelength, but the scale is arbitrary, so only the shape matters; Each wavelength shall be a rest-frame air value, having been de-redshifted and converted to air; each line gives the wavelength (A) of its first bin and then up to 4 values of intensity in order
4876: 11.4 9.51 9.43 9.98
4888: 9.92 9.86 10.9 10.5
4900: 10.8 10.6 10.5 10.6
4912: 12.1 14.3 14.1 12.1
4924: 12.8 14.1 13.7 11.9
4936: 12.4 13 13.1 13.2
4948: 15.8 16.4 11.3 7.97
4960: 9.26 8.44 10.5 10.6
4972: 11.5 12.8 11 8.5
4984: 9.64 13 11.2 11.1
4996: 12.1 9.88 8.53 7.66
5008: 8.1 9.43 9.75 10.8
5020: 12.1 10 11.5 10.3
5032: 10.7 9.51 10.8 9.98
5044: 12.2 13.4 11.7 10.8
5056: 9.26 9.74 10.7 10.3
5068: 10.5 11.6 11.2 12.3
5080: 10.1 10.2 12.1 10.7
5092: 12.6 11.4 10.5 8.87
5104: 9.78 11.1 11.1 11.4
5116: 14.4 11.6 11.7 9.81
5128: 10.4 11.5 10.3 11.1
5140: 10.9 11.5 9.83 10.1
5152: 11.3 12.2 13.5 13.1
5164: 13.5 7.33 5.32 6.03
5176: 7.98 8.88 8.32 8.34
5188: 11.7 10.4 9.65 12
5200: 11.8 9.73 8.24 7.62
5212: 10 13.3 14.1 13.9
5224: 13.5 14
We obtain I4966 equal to 0.14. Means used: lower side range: 11.8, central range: 10.2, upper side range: 11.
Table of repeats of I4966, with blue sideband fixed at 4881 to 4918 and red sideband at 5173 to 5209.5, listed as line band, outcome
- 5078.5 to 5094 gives -0.12 mag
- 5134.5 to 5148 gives -0.11 mag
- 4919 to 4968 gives -0.14 mag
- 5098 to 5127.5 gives -0.12 mag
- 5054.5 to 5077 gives -0.05 mag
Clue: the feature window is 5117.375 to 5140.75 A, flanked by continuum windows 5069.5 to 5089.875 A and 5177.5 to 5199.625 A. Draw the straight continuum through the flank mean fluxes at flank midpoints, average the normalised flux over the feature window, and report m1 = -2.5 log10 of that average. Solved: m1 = -0.03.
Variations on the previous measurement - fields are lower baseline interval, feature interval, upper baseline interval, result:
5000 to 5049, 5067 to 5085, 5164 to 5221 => -0.09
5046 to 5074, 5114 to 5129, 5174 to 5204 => -0.12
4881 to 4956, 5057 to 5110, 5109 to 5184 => 0.02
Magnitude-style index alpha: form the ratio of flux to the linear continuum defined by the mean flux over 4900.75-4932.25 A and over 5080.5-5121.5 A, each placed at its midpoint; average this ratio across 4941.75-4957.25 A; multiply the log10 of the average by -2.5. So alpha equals -0.10 mag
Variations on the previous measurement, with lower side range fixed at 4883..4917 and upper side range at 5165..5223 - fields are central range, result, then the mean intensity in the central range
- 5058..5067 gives 0.00 mag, 10.3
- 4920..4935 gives -0.19 mag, 12.9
